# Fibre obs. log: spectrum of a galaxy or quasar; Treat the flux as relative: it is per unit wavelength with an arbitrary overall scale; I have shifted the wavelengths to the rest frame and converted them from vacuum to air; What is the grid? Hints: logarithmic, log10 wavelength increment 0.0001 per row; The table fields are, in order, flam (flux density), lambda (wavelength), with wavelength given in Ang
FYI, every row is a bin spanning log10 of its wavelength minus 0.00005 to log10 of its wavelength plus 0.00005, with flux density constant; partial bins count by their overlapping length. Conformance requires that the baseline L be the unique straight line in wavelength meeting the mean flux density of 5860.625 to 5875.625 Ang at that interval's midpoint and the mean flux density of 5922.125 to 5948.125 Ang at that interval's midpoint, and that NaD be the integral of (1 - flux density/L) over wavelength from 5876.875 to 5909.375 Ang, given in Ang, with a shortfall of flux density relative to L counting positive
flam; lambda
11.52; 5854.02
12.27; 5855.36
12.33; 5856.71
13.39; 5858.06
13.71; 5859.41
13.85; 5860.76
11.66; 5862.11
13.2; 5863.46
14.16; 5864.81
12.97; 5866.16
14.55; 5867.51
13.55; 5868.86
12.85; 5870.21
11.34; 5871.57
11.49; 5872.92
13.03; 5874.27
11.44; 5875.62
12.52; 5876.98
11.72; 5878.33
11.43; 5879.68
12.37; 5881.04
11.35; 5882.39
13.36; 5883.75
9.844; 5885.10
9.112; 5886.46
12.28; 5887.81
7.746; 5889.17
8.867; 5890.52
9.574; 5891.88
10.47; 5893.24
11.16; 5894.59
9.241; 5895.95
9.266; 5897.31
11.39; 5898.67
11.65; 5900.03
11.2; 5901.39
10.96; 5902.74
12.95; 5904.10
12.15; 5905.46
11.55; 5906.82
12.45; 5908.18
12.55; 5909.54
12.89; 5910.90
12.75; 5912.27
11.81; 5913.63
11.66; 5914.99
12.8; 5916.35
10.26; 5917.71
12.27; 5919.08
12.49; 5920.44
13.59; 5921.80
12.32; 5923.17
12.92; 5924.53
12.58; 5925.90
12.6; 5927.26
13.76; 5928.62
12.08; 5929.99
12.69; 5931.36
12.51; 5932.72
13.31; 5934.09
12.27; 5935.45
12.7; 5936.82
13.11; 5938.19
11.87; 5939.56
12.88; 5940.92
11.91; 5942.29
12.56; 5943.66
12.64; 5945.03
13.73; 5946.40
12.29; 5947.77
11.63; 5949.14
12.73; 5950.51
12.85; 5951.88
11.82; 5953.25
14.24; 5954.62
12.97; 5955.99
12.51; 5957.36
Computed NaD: 4.5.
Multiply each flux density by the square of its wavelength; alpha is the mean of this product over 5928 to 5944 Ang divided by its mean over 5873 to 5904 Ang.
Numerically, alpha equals 1.17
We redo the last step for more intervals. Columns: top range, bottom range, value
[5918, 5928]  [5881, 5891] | 1.21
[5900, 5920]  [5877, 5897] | 1.14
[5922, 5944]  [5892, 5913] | 1.12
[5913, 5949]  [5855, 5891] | 1.05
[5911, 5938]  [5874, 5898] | 1.18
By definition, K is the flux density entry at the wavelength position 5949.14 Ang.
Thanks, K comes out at 11.63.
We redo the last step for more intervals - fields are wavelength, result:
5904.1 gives 12.95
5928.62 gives 13.76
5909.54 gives 12.55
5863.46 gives 13.2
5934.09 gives 13.31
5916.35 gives 12.8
